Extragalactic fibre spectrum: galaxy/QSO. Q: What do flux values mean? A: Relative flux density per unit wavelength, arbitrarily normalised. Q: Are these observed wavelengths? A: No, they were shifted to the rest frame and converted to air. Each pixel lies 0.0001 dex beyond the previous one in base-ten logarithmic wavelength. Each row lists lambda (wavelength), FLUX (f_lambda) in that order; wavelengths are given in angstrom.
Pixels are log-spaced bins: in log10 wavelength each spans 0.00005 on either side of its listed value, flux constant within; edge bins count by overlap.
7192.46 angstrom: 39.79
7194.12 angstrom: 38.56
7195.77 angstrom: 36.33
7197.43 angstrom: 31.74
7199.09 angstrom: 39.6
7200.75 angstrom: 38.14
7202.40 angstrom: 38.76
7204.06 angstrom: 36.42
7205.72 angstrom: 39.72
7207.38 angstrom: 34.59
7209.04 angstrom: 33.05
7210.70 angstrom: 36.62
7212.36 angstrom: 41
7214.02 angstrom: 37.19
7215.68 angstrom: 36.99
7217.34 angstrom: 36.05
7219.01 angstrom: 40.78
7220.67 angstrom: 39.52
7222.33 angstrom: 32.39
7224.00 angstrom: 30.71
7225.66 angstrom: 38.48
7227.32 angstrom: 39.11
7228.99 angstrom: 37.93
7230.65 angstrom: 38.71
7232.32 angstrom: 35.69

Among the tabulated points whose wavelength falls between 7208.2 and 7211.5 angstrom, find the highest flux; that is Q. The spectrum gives 36.62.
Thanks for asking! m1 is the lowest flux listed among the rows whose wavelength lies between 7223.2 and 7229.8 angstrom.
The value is 30.71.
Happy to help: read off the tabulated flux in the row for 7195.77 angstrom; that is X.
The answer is 36.33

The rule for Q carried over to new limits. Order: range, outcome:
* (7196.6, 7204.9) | 39.6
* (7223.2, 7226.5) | 38.48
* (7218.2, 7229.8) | 40.78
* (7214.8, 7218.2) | 36.99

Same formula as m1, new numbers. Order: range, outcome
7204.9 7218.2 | 33.05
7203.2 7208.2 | 34.59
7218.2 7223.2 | 32.39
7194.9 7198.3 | 31.74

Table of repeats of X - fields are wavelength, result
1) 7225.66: 38.48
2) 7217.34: 36.05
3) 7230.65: 38.71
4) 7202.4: 38.76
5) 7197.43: 31.74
